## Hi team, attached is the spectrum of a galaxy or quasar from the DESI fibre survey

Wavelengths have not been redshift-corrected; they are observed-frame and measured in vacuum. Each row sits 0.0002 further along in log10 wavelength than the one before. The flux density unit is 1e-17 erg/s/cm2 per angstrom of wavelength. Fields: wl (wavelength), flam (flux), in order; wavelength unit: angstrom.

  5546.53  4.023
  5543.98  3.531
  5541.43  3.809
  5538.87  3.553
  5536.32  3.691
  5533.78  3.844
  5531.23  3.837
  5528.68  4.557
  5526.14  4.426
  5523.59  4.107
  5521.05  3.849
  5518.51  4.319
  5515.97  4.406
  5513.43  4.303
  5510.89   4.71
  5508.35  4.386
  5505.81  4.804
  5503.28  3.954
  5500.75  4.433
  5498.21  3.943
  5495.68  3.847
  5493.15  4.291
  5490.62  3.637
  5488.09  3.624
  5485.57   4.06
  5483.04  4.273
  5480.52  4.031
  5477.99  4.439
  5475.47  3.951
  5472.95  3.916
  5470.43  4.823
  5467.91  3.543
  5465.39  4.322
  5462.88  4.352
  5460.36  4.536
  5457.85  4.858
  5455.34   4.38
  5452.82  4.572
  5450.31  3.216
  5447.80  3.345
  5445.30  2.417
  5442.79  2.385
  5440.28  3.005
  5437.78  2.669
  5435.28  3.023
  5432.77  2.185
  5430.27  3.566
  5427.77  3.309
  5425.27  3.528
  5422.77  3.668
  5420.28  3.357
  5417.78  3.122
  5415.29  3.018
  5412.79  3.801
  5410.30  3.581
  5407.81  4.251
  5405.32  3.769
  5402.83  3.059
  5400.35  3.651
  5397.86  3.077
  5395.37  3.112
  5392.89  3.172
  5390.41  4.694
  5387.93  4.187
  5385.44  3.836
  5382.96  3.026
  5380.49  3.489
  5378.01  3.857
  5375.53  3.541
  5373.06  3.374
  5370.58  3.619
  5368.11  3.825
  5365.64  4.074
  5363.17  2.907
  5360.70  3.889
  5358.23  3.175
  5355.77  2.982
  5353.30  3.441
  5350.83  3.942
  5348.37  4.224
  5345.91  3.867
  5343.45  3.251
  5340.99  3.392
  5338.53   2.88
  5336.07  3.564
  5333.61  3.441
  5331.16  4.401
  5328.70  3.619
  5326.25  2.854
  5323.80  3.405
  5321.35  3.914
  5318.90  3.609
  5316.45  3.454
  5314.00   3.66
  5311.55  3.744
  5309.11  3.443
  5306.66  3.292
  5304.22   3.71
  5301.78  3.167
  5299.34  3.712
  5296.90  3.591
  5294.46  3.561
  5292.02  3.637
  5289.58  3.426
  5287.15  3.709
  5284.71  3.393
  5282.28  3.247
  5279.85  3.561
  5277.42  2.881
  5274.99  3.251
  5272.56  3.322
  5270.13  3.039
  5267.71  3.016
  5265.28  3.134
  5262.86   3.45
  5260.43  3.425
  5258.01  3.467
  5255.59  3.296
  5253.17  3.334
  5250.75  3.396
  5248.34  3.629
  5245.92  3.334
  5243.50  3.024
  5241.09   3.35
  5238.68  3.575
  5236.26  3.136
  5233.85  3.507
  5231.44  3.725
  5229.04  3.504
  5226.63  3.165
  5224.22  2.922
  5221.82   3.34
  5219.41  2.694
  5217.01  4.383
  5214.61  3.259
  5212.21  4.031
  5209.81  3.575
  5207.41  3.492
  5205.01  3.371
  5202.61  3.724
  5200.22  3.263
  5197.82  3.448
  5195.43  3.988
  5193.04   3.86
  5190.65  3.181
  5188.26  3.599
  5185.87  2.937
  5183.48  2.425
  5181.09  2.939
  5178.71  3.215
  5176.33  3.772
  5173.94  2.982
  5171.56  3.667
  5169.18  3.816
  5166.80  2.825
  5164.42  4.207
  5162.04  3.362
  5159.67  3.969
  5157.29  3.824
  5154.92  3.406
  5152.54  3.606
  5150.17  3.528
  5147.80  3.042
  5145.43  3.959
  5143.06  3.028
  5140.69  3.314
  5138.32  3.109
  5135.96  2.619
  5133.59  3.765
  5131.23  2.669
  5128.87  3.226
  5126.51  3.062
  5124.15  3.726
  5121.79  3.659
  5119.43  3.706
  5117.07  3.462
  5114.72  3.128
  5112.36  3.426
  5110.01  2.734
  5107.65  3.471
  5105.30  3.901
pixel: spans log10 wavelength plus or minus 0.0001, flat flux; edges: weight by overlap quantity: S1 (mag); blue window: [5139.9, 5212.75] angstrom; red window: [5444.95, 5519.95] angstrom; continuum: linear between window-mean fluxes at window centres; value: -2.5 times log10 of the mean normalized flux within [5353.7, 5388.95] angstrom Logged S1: 0.10 mag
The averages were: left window 3.46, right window 4.14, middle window 3.55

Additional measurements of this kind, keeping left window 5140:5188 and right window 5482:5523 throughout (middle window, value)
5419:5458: 0.217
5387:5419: 0.108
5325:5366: 0.089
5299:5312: 0.071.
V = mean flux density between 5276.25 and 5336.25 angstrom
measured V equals 3.52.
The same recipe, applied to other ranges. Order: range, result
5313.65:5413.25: 3.58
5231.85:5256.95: 3.37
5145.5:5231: 3.45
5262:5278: 3.16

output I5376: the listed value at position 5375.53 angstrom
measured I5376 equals 3.541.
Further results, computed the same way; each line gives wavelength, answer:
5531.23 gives 3.837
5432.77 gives 2.185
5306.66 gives 3.292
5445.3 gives 2.417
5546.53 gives 4.023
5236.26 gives 3.136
